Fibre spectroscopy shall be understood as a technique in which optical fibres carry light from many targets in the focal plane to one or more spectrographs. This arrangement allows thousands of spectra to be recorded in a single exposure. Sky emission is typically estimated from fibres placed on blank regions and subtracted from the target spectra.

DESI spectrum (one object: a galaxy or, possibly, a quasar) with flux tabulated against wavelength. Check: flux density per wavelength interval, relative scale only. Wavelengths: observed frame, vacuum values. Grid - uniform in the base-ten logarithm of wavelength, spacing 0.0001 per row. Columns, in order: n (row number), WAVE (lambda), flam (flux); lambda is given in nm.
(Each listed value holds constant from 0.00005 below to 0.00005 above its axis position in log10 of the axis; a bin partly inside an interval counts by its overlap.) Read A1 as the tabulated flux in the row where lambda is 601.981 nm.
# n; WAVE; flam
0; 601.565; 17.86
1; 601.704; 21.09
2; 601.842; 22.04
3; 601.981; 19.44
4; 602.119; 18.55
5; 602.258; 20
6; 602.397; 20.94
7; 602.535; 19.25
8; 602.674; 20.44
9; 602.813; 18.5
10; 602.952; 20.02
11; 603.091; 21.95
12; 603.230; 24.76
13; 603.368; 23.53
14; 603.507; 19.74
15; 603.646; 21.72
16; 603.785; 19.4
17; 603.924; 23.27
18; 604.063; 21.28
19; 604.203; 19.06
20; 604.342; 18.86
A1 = 19.44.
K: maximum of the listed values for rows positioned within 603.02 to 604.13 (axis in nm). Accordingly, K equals 24.76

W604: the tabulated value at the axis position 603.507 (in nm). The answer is 19.74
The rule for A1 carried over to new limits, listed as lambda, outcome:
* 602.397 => 20.94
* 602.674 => 20.44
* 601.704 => 21.09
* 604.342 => 18.86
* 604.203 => 19.06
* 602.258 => 20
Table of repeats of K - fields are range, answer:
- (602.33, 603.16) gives 21.95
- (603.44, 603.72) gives 21.72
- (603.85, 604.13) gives 23.27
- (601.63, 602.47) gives 22.04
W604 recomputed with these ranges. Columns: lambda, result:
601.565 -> 17.86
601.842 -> 22.04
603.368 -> 23.53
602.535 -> 19.25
